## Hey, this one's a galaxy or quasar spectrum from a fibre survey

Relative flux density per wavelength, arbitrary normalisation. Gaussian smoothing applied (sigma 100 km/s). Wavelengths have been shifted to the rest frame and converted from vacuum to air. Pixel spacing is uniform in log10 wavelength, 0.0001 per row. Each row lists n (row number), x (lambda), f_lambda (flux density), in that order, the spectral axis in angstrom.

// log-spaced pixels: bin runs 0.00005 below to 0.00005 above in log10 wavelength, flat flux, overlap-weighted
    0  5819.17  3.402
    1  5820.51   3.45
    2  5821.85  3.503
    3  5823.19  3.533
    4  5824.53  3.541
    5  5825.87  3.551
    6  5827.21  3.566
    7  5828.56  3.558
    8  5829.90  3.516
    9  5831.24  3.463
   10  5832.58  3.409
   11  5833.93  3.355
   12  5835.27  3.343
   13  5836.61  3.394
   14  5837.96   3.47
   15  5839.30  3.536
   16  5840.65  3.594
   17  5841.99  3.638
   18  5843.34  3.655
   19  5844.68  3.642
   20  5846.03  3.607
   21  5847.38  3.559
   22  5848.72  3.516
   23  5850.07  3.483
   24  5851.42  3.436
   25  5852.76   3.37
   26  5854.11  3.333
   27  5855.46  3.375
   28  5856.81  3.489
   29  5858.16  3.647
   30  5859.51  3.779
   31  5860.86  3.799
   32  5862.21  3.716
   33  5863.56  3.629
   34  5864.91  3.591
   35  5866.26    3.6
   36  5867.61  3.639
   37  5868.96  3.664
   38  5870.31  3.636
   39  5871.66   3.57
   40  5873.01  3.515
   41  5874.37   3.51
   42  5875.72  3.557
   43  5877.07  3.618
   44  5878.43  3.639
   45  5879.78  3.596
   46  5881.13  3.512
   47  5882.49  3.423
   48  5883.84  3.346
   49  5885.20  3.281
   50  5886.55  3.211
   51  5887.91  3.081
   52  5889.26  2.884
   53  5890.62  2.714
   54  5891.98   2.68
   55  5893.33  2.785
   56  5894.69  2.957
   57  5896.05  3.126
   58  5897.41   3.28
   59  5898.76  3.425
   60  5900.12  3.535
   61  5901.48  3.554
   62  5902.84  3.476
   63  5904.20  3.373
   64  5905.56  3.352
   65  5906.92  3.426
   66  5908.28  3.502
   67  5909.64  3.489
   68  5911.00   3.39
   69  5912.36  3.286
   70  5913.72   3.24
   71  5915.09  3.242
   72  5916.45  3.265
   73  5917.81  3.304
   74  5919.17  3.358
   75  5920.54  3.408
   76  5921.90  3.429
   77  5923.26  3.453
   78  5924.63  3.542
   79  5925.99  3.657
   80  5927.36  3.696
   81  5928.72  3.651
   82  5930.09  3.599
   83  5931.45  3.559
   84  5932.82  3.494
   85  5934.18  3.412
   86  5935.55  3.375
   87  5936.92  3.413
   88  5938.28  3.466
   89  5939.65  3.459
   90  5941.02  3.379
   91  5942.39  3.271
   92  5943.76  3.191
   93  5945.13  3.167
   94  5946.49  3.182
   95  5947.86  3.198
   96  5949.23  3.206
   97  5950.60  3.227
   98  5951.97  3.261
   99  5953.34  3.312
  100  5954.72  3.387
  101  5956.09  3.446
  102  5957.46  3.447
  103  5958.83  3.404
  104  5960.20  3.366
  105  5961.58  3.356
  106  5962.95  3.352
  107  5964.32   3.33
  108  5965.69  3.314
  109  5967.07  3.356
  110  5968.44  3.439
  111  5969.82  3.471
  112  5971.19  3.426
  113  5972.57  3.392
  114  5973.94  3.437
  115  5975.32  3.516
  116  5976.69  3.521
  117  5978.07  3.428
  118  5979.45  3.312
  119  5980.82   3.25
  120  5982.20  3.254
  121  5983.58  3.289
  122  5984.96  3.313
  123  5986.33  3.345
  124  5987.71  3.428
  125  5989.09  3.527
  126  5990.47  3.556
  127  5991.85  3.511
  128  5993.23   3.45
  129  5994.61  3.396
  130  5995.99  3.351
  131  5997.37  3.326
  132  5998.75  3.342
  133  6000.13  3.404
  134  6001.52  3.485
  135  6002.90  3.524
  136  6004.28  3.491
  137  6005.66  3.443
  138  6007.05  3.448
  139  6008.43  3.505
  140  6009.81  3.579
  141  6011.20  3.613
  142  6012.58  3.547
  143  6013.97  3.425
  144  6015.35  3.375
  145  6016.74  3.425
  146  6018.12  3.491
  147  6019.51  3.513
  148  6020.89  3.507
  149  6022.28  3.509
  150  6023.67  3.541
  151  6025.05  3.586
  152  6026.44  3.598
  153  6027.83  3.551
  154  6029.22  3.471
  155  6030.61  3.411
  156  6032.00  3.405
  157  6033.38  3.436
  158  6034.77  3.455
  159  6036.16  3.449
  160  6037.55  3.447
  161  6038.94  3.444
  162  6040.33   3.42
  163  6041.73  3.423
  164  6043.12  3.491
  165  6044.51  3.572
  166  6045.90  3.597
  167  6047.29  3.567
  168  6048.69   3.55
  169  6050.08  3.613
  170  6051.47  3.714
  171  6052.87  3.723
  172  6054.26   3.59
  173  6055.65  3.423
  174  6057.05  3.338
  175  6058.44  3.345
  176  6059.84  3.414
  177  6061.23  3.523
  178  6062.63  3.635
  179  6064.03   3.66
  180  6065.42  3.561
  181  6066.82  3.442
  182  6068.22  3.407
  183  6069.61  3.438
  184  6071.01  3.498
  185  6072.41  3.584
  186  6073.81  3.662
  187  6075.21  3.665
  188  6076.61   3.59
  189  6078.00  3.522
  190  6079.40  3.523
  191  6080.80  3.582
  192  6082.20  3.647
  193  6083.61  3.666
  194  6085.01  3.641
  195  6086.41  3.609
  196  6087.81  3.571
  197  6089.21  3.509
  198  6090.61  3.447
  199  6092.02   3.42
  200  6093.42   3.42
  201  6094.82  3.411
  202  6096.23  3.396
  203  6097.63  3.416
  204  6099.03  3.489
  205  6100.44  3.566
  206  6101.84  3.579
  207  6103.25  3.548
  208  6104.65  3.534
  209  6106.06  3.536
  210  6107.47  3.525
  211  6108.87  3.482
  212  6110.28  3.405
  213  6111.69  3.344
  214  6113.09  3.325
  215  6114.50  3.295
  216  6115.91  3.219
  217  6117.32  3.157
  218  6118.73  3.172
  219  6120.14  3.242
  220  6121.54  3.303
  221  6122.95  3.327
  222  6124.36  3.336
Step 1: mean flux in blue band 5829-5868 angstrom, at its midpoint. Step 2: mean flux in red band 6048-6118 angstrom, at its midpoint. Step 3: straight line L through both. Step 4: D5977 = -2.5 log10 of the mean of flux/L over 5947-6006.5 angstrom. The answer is 0.04 mag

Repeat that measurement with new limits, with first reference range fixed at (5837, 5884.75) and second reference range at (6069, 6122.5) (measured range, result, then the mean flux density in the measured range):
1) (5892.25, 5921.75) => 0.07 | 3.32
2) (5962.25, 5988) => 0.04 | 3.38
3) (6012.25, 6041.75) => 0.01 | 3.47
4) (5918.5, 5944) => 0.02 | 3.47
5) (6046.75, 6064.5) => -0.02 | 3.54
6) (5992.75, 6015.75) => 0.02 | 3.45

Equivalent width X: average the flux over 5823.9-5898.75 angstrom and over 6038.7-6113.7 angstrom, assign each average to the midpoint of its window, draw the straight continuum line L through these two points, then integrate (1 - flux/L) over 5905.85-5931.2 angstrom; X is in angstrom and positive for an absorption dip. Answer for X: 0.2 angstrom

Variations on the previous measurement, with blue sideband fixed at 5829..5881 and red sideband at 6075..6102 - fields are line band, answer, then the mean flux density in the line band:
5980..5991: 0.54 angstrom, 3.37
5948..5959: 0.67 angstrom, 3.33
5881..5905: 2.37 angstrom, 3.2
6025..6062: 0.35 angstrom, 3.5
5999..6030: 0.33 angstrom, 3.5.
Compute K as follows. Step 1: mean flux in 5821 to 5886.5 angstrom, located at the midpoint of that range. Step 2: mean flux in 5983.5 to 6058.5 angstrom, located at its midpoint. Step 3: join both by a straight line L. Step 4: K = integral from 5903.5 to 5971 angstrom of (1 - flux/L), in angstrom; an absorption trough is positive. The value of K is 2.3 angstrom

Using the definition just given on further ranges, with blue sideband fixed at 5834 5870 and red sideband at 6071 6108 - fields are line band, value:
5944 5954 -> 0.9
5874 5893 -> 1.5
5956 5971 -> 0.7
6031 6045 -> 0.4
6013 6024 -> 0.2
